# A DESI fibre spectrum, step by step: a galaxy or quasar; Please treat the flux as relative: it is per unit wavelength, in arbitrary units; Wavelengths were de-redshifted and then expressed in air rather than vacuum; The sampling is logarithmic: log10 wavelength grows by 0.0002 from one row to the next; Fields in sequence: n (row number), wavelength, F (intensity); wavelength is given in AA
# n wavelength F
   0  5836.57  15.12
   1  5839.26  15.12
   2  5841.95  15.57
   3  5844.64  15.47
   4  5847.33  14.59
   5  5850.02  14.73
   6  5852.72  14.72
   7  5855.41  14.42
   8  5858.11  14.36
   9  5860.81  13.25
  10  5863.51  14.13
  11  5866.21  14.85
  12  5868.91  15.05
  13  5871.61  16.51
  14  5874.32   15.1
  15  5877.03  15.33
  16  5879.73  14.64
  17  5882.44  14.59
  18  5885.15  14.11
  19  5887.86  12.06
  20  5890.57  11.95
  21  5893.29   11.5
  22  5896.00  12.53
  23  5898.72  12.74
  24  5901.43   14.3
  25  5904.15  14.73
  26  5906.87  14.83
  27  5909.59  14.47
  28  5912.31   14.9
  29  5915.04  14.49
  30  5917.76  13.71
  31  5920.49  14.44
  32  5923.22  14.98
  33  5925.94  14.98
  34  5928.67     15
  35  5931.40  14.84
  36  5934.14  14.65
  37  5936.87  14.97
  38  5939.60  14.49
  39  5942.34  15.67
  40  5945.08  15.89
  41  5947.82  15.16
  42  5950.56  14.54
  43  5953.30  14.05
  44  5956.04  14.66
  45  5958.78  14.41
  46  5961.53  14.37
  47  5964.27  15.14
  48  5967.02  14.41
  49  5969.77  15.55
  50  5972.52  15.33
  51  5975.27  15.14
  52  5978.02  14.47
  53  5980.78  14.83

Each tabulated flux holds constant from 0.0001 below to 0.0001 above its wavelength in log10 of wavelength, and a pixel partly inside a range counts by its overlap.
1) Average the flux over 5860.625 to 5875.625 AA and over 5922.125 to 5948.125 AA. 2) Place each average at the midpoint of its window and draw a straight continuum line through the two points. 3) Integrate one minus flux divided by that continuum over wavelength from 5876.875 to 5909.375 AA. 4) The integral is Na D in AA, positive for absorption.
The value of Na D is 3.1 AA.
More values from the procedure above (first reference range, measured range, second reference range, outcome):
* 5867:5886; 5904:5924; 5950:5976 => 0.5 AA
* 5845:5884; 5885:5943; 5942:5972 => 2.9 AA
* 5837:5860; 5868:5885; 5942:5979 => -0.3 AA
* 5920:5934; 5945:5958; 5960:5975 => 0.2 AA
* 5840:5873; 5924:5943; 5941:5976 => 0.0 AA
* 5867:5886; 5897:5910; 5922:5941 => 0.7 AA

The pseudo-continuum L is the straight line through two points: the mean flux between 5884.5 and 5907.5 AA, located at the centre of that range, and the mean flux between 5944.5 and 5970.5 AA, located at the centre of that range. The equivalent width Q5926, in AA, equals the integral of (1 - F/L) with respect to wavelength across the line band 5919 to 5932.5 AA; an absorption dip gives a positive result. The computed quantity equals -0.9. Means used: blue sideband 13.1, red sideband 14.8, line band 14.8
